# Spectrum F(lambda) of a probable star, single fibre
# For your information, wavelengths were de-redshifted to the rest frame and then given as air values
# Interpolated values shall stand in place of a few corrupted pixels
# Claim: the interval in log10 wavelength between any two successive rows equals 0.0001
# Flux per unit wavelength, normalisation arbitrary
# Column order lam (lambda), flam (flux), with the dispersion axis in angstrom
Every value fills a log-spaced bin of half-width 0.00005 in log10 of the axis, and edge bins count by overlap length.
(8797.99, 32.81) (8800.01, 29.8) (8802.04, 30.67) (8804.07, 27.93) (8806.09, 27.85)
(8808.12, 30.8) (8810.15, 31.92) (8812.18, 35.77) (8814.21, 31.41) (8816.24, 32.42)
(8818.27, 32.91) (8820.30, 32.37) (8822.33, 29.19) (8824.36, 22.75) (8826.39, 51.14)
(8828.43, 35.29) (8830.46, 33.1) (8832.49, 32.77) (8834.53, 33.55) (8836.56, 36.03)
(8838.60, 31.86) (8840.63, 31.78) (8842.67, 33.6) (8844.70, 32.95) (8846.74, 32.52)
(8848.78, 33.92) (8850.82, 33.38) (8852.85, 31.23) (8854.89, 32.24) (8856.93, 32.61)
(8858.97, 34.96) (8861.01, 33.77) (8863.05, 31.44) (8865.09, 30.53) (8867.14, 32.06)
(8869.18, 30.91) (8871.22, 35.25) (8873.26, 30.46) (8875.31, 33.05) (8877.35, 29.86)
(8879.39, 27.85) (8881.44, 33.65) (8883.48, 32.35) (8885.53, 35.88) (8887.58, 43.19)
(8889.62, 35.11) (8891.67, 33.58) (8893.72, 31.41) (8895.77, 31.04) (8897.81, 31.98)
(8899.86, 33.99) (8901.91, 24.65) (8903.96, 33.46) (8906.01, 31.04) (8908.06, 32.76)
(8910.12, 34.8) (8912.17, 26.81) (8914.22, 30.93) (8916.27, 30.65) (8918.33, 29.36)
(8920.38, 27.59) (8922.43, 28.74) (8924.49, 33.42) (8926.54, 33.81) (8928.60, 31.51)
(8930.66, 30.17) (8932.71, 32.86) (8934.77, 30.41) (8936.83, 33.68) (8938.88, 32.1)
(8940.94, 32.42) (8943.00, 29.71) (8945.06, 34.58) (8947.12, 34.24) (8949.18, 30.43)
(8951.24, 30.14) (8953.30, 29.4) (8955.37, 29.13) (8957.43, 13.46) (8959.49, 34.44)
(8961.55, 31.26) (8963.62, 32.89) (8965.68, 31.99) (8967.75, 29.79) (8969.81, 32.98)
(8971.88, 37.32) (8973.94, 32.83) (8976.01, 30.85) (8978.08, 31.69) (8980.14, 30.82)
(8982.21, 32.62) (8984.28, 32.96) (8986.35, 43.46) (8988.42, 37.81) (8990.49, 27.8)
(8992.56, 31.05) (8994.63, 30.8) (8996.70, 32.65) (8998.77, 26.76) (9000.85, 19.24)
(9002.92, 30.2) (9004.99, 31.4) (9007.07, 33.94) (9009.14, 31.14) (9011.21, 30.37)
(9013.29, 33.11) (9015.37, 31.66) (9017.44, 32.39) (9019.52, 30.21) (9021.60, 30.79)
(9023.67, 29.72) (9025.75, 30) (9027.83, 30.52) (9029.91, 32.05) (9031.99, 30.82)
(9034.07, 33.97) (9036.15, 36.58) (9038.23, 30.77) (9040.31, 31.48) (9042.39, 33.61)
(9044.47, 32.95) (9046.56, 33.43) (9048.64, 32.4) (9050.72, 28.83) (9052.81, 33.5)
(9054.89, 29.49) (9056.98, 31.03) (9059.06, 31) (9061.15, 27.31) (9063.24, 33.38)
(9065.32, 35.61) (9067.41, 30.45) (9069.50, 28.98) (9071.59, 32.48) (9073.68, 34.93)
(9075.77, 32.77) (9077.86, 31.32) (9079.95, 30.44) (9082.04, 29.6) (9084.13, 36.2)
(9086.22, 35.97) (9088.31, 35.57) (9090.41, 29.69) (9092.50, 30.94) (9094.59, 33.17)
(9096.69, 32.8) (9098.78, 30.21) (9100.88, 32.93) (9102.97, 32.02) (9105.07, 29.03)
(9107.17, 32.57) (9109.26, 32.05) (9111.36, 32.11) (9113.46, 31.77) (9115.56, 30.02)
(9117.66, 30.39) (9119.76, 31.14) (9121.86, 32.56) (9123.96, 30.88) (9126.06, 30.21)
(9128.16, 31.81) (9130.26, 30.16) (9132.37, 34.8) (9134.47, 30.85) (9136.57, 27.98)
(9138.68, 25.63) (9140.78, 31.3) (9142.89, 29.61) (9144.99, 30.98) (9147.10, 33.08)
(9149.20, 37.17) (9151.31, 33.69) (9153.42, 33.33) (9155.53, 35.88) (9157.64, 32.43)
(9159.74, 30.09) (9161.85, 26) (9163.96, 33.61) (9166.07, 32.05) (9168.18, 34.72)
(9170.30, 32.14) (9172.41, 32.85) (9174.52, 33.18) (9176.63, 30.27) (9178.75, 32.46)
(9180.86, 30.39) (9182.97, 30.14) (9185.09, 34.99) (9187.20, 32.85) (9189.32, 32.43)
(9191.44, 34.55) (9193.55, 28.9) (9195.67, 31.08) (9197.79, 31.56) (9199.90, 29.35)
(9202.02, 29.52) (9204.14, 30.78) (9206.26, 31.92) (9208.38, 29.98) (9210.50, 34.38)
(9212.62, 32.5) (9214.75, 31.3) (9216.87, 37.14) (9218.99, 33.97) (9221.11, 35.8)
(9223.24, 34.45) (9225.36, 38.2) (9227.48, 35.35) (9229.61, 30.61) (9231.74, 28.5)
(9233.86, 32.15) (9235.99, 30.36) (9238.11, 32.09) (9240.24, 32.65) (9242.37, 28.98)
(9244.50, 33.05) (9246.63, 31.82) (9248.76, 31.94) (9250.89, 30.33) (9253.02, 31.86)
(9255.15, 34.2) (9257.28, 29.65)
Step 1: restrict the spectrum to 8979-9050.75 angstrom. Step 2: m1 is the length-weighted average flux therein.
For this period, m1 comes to 31.7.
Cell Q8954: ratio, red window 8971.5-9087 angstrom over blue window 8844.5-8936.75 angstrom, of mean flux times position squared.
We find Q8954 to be 1.0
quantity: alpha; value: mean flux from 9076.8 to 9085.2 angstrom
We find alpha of 31.9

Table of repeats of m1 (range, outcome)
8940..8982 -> 31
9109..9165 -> 31.5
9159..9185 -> 31.6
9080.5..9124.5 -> 32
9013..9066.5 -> 31.8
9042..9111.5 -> 32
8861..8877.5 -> 31.9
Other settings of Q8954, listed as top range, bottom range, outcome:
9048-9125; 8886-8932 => 1.04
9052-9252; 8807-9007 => 1.05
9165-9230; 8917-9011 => 1.10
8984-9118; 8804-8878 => 1.02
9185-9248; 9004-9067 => 1.06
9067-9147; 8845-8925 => 1.03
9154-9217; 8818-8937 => 1.05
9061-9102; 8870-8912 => 1.03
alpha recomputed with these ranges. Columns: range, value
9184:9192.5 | 33.7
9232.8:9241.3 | 31.8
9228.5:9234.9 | 30.4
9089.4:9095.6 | 31.3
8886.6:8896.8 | 34.9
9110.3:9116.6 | 31.3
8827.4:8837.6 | 34.1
